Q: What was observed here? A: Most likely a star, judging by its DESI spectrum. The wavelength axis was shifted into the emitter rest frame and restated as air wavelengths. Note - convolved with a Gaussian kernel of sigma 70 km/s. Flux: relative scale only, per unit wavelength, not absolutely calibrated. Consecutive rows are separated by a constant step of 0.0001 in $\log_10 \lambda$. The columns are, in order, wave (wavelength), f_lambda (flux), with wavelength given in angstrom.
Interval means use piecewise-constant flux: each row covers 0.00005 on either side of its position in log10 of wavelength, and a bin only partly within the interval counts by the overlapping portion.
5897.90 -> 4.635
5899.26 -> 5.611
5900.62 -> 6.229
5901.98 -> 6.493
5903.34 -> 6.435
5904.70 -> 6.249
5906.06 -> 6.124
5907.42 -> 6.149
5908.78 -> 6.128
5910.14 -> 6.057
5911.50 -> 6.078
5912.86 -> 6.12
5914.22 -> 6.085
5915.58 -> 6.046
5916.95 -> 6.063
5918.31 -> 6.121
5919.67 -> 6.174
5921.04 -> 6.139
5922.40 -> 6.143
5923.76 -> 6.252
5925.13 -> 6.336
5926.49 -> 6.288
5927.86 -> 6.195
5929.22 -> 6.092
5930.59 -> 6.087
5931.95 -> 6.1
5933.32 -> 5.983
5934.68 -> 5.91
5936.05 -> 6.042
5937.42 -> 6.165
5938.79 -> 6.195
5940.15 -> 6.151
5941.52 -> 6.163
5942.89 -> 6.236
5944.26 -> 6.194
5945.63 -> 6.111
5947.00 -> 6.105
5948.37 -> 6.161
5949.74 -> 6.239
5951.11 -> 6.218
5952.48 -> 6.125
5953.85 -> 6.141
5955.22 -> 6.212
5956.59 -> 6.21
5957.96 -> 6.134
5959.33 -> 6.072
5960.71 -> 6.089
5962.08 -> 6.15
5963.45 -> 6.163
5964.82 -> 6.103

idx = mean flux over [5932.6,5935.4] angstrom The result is 5.95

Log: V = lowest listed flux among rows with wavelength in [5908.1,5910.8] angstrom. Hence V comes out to 6.057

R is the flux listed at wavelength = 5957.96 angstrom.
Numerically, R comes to 6.134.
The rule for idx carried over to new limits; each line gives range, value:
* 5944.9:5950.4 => 6.15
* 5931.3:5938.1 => 6.04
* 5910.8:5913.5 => 6.1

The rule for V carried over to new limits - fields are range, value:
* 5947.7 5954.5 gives 6.125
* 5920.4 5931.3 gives 6.087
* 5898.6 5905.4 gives 5.611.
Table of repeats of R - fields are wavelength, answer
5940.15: 6.151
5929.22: 6.092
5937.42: 6.165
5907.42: 6.149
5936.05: 6.042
